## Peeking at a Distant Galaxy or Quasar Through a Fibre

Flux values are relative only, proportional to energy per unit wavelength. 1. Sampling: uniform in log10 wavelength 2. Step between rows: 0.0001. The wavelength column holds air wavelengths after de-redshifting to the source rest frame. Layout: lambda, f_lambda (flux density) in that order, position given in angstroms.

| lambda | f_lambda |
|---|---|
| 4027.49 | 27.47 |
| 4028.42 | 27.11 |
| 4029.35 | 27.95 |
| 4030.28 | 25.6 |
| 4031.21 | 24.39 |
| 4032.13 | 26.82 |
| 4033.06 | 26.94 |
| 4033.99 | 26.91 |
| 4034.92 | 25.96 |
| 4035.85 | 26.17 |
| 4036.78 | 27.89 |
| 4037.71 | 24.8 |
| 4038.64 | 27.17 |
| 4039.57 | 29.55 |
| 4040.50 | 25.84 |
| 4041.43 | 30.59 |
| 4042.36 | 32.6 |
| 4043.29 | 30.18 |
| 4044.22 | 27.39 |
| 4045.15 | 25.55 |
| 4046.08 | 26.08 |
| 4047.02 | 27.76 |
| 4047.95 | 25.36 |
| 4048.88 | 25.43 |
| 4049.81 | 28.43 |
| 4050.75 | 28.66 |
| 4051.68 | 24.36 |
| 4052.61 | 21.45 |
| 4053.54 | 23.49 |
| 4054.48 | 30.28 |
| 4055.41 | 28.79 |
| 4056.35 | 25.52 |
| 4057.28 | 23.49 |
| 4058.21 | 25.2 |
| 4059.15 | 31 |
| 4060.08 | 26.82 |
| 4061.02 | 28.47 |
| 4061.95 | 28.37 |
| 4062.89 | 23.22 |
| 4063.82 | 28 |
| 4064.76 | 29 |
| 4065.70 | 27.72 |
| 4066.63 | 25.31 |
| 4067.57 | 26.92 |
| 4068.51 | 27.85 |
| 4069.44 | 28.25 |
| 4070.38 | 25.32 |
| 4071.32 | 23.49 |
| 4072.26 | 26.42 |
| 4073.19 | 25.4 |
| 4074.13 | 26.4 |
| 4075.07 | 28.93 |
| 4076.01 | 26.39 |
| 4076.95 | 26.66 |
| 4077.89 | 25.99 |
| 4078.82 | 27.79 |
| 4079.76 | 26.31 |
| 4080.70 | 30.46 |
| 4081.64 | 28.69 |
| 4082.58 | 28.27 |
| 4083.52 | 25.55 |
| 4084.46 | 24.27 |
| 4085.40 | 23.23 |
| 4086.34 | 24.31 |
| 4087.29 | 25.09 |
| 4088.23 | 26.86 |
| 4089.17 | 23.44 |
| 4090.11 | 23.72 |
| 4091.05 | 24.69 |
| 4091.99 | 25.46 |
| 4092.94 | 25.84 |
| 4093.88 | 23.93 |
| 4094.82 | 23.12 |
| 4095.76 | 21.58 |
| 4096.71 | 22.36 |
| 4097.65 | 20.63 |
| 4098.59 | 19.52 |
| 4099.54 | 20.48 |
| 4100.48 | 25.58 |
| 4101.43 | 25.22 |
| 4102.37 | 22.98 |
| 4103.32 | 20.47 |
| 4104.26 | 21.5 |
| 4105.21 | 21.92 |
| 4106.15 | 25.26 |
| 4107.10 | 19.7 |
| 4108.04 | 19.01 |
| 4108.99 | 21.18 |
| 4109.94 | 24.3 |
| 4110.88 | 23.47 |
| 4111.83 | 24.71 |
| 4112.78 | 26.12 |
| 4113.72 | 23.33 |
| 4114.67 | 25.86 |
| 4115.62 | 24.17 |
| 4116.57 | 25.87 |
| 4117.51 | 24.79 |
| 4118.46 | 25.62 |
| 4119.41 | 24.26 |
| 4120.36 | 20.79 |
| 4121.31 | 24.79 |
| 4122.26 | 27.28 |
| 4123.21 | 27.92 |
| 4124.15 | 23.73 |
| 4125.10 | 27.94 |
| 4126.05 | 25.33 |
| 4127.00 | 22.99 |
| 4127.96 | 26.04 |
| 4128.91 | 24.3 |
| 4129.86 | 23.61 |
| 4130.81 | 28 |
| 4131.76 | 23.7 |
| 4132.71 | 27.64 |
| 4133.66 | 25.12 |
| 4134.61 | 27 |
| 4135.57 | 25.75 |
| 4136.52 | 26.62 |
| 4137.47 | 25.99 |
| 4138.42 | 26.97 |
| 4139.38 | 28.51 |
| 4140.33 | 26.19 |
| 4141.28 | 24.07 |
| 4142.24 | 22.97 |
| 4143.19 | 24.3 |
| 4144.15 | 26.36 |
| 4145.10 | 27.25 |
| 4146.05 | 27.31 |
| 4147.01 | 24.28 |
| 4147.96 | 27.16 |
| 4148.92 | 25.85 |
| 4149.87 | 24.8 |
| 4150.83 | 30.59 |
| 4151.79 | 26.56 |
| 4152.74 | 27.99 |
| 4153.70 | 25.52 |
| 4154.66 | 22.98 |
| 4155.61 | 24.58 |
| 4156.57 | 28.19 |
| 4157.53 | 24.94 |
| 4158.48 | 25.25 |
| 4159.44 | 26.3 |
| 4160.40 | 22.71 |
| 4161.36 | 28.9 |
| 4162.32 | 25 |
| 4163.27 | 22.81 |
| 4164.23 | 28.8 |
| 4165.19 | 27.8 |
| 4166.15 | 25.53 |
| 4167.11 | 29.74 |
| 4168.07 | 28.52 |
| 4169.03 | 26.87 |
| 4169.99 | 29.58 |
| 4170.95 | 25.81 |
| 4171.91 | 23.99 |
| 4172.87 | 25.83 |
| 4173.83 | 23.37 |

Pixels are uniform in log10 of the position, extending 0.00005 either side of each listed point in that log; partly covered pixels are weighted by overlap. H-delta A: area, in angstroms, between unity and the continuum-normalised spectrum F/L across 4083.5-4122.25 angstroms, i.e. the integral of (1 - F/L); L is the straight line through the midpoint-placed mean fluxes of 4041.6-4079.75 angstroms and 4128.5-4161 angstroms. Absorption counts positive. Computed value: 4.1 angstroms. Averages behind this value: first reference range 26.9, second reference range 25.9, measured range 23.6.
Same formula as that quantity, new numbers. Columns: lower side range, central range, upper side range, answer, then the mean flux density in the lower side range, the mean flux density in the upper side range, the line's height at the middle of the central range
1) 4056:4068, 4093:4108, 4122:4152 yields 2.3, 26.9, 26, 26.4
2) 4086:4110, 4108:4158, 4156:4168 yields -1.2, 23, 26.4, 24.8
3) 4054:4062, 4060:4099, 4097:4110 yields -1.3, 27.5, 21.9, 24.9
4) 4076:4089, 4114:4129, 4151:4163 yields 0.6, 26.4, 25.8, 26.1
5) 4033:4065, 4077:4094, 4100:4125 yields -0.4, 27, 23.9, 25.2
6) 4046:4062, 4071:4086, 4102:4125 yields -0.6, 26.6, 23.8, 25.4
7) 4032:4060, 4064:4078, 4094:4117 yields -0.8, 27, 22.9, 25.3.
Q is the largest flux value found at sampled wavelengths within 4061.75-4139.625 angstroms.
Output 30.46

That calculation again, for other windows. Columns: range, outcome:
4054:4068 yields 31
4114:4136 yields 28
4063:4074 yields 29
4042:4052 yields 32.6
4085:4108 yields 26.86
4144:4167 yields 30.59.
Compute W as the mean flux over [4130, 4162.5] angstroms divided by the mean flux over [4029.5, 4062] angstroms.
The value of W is 0.97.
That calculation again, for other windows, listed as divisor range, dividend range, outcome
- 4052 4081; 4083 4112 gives 0.87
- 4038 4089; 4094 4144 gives 0.90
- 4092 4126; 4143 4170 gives 1.12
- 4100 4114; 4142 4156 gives 1.13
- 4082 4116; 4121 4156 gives 1.10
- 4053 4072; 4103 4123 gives 0.88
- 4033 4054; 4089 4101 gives 0.86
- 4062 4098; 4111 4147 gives 0.99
